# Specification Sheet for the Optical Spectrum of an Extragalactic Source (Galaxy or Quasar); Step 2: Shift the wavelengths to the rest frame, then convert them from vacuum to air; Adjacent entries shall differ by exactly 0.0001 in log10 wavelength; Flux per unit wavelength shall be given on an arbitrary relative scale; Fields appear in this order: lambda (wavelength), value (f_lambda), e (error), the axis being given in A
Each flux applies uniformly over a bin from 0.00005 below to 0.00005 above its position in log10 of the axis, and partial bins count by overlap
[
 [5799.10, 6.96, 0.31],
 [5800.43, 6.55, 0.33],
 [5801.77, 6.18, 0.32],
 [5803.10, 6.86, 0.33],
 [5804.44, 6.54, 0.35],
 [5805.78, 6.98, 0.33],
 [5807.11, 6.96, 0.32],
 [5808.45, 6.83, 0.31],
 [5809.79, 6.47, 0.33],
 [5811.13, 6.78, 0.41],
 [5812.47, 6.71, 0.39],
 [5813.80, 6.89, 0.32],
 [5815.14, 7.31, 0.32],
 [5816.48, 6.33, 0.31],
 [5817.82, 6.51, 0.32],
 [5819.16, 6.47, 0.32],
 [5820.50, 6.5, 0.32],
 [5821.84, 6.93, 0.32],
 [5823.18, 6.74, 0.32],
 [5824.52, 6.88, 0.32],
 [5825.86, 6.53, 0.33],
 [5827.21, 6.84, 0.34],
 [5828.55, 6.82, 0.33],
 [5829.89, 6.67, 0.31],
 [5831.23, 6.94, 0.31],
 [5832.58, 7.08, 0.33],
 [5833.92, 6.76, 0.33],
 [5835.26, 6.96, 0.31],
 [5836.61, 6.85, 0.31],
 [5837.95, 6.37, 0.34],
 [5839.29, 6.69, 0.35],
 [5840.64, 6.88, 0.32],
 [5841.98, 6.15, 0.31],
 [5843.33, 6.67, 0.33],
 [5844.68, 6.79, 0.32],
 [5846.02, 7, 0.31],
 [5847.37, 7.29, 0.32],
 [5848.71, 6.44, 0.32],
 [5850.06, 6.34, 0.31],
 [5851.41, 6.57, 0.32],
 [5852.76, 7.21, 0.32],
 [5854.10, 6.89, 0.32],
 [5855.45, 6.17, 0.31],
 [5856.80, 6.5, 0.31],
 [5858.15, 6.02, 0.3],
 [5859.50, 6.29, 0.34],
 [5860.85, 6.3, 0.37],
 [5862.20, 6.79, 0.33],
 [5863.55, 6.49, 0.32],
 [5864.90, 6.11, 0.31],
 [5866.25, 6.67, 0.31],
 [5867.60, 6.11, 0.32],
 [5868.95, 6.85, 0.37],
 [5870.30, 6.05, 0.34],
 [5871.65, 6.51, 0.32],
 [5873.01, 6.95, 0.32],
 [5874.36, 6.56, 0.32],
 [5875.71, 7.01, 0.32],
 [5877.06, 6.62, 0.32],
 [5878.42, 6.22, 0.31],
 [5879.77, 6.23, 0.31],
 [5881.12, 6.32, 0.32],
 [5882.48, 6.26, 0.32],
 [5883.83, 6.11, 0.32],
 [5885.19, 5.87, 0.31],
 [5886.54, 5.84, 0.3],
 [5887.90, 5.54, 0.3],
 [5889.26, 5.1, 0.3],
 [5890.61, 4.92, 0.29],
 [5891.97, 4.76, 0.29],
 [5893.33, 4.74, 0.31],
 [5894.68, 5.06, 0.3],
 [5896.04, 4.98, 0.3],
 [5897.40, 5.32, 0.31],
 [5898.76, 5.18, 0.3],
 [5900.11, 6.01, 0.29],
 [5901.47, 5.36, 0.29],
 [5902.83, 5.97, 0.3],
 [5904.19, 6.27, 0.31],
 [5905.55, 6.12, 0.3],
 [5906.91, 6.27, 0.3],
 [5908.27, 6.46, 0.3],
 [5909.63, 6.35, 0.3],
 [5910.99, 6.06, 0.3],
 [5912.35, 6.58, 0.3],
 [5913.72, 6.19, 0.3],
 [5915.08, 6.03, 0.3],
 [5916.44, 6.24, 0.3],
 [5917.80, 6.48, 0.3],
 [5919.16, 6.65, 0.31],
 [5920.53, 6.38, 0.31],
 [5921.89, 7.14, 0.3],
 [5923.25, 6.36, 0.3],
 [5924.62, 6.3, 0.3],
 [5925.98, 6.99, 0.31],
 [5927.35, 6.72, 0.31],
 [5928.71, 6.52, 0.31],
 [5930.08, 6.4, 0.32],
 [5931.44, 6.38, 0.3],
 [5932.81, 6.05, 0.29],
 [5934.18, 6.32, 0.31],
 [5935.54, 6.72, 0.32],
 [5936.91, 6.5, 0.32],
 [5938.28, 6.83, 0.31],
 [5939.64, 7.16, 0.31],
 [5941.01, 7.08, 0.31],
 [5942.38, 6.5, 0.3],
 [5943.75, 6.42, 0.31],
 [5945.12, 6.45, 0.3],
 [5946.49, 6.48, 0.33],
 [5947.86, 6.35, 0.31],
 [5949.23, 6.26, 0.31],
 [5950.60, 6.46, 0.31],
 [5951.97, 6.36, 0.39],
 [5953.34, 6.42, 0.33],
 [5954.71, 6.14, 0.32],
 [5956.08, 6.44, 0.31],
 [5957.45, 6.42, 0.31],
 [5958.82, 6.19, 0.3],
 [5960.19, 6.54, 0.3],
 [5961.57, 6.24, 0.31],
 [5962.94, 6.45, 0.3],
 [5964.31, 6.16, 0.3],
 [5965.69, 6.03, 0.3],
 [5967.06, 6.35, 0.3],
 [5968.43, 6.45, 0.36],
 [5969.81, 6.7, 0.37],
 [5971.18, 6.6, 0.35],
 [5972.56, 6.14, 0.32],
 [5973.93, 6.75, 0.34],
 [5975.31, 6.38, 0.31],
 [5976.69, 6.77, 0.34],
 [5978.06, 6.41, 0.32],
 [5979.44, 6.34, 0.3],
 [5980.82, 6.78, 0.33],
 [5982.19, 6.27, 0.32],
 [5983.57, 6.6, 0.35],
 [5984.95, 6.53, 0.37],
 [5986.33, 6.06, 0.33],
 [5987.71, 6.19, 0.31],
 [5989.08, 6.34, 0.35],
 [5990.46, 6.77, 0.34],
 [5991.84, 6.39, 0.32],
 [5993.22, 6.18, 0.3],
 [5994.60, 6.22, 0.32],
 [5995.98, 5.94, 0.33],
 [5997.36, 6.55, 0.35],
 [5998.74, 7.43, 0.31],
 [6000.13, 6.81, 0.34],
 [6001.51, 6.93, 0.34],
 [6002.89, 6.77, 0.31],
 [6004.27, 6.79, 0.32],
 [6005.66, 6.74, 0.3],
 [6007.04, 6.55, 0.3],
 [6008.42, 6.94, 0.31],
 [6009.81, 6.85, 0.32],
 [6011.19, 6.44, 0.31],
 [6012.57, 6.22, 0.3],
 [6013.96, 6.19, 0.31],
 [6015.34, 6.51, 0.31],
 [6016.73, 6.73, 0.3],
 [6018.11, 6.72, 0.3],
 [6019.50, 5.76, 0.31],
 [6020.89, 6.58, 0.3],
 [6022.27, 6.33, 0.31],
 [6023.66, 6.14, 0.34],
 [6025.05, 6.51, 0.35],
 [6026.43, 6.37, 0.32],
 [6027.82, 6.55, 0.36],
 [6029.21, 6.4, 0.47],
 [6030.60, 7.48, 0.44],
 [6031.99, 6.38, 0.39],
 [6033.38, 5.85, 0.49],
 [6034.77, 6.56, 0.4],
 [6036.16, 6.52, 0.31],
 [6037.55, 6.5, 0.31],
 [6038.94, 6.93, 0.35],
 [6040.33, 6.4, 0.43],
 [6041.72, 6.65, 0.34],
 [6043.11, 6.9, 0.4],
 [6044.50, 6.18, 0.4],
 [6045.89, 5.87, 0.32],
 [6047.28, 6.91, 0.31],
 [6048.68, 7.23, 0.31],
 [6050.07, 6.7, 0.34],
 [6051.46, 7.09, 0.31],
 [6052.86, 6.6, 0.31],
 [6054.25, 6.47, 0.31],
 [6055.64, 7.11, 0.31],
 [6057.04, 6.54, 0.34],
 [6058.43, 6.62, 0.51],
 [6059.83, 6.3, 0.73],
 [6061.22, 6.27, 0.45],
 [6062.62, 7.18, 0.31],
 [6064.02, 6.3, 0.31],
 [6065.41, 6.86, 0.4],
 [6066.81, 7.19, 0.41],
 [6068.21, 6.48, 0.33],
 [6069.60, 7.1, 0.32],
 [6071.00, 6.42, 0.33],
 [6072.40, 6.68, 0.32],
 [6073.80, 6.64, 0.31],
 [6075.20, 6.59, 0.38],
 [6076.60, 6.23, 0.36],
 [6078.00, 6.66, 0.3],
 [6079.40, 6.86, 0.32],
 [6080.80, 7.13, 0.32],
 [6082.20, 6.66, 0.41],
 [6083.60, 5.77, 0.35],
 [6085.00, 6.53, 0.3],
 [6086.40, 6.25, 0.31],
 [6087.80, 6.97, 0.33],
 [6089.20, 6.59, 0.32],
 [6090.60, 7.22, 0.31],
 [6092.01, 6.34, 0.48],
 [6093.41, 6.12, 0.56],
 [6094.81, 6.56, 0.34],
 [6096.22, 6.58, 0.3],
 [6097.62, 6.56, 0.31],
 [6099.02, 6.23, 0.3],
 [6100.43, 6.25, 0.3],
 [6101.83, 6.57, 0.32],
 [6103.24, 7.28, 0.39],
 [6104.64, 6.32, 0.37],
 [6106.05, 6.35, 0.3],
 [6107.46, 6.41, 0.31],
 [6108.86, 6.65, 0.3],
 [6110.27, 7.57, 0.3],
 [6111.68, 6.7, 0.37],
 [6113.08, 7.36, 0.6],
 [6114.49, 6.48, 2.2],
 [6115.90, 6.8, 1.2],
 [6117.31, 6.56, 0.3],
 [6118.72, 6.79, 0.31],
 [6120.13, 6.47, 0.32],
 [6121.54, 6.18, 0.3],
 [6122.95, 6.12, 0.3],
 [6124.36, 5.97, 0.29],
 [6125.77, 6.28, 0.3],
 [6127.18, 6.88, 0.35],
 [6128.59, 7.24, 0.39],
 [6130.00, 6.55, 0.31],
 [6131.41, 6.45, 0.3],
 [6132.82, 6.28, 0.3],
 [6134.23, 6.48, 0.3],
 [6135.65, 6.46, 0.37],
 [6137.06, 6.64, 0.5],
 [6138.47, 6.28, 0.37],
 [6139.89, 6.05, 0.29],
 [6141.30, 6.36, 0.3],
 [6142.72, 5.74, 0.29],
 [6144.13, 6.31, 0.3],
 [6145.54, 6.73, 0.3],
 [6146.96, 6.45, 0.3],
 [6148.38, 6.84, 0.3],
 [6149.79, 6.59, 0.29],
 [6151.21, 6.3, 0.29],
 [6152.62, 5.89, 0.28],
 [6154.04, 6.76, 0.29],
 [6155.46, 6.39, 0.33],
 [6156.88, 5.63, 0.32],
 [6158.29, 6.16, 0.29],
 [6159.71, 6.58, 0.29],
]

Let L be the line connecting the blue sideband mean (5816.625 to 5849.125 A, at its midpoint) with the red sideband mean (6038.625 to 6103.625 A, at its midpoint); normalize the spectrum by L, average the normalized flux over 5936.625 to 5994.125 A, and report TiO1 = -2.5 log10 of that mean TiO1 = 0.037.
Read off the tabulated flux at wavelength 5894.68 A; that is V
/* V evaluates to 5.06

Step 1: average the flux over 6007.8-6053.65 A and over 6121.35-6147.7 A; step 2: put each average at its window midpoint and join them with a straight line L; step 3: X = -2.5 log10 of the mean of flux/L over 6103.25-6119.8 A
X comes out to -0.05 mag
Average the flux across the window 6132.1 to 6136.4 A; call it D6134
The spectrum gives 6.41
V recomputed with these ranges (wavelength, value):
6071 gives 6.42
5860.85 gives 6.3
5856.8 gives 6.5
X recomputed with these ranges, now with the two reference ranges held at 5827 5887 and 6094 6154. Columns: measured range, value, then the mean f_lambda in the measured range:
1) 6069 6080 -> -0.02 mag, 6.64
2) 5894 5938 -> 0.06 mag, 6.21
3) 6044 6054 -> -0.02 mag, 6.66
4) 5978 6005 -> 0.00 mag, 6.52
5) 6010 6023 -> 0.02 mag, 6.41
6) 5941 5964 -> 0.02 mag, 6.4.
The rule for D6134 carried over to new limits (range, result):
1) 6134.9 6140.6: 6.35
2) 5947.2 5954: 6.37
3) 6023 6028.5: 6.4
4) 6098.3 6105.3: 6.54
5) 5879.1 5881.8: 6.28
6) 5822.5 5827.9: 6.74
